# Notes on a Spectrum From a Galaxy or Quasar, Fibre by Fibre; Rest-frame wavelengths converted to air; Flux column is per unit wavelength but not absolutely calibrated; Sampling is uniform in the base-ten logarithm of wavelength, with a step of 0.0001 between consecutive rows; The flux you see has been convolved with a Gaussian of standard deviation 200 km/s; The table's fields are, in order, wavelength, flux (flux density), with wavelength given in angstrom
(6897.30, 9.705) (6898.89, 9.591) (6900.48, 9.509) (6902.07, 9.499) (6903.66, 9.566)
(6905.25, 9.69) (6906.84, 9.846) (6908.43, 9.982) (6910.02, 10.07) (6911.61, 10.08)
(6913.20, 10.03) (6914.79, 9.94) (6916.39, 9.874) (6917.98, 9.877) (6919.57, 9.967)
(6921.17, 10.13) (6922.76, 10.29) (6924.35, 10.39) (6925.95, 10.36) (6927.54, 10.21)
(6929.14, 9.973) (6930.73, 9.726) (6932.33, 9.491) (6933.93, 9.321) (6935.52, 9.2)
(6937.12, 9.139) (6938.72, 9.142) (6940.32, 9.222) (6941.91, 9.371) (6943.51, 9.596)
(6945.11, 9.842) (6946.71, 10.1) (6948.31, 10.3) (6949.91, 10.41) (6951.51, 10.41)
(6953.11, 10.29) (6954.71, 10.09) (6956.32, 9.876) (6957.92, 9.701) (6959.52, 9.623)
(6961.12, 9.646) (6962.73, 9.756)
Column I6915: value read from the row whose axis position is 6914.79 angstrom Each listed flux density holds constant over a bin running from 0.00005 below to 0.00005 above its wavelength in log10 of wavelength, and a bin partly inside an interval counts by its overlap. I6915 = 9.94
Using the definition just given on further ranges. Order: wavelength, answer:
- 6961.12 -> 9.646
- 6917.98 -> 9.877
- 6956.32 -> 9.876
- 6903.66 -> 9.566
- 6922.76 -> 10.29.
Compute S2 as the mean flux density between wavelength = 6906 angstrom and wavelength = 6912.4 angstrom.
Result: 10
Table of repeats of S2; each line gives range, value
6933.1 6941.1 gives 9.2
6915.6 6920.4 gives 9.91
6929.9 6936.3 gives 9.45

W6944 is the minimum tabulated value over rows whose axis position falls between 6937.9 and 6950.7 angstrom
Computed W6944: 9.142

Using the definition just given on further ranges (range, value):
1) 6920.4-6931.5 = 9.726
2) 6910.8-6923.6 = 9.874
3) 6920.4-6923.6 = 10.13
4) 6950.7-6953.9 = 10.29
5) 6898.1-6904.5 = 9.499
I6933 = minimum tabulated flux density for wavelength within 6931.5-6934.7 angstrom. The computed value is 9.321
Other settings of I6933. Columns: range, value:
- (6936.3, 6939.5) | 9.139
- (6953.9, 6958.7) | 9.701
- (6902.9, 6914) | 9.566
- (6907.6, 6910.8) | 9.982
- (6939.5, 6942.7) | 9.222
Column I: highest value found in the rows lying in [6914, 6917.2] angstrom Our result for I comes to 9.94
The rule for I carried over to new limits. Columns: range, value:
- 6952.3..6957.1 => 10.29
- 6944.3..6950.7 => 10.41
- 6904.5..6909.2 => 9.982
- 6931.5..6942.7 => 9.491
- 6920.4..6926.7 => 10.39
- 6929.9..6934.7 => 9.726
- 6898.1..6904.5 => 9.591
